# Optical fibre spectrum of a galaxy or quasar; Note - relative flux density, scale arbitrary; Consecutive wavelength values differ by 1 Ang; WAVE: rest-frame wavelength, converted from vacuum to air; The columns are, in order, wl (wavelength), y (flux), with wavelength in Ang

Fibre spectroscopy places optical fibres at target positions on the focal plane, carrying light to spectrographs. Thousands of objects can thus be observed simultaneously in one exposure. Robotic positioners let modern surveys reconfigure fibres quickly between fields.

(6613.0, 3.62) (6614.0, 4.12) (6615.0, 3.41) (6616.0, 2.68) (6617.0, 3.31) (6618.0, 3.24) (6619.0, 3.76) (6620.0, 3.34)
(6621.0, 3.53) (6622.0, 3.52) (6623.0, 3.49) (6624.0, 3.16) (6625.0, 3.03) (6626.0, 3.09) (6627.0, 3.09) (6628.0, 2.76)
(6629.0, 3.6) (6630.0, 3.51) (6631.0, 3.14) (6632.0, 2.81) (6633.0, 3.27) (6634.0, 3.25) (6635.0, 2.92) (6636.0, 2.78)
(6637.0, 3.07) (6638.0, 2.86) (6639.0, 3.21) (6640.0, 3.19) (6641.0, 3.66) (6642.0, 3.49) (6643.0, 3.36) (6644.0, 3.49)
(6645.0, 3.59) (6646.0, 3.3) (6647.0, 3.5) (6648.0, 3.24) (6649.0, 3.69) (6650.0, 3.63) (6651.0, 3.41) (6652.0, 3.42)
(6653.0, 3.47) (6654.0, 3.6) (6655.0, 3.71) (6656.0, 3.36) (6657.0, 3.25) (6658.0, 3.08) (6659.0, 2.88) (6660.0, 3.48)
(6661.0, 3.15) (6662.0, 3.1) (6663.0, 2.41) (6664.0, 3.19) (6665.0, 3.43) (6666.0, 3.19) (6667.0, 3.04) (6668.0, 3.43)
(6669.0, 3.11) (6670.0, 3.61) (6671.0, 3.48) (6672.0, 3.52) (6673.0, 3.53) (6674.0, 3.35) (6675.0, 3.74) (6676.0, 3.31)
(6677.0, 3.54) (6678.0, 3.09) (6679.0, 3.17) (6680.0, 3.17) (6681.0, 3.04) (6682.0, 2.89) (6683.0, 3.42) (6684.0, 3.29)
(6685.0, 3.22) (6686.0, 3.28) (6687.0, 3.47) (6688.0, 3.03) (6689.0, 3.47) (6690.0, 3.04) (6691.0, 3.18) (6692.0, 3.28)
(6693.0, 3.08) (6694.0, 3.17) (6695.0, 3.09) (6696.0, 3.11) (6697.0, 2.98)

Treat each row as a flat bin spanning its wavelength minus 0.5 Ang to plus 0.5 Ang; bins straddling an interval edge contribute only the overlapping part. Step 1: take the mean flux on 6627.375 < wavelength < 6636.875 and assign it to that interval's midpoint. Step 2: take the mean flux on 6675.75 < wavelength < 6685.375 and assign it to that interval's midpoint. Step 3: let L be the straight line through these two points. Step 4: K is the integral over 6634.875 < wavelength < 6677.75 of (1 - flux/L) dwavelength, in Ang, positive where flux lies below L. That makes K -2.2 Ang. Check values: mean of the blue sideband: 3.11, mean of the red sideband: 3.21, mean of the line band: 3.32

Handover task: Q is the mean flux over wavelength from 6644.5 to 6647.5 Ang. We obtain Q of 3.46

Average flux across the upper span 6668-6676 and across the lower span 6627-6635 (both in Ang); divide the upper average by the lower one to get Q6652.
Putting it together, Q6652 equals 1.1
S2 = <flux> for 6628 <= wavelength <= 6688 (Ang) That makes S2 3.29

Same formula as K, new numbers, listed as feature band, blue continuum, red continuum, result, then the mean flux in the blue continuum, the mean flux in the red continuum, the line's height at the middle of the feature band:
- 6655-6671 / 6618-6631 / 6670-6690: 0.5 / 3.31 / 3.32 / 3.32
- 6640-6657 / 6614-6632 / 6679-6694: -1.2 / 3.28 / 3.2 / 3.25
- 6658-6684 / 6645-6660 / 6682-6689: 0.6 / 3.41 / 3.27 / 3.33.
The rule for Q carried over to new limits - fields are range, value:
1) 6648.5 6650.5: 3.66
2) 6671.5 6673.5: 3.52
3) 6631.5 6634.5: 3.11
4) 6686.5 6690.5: 3.25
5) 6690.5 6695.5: 3.16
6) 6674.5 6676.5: 3.53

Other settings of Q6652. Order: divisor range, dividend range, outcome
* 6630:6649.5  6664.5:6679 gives 1.04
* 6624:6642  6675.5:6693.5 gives 1.02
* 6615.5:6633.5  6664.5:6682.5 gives 1.02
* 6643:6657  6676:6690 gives 0.93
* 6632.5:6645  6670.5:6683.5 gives 1.03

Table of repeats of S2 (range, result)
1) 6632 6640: 3.04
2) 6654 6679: 3.29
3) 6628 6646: 3.24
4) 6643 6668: 3.32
